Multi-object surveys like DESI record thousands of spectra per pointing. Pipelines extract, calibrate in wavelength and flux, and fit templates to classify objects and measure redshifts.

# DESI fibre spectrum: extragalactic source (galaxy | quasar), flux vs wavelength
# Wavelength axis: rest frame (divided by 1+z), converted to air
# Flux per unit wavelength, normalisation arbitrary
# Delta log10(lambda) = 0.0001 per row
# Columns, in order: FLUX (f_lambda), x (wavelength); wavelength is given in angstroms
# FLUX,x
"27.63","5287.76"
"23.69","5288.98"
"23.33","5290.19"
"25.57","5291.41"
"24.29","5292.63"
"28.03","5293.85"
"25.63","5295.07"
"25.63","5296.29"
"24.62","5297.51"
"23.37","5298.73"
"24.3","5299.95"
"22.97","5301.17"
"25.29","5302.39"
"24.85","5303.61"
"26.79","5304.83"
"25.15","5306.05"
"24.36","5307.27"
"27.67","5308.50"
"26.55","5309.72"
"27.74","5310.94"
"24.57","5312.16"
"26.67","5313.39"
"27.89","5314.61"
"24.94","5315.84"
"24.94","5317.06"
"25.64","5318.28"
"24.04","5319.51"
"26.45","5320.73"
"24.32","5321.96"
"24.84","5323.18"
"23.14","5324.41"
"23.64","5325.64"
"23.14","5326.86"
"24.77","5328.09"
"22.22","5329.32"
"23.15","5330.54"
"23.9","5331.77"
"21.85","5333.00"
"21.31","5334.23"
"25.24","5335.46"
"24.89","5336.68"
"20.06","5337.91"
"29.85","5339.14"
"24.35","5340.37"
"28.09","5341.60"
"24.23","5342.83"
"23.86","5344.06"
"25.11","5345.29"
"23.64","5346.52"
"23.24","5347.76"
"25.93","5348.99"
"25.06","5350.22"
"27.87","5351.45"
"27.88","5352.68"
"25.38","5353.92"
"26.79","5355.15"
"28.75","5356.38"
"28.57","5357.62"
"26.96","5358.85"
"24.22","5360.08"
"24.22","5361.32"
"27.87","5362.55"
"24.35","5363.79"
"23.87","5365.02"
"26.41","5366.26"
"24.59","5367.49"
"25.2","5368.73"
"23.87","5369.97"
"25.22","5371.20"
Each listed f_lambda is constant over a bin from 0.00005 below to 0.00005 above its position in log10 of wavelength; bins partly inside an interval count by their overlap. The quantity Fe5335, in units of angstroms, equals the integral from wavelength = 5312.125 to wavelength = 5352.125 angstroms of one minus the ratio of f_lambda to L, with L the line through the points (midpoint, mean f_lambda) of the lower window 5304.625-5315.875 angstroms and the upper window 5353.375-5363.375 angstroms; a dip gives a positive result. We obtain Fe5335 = 2.7 angstroms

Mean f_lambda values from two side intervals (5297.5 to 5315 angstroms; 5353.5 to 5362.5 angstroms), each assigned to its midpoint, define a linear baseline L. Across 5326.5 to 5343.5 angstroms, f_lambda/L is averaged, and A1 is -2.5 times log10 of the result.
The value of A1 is 0.09 mag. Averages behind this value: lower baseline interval 25.5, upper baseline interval 26.5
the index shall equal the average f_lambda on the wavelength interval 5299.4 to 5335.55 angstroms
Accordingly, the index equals 24.7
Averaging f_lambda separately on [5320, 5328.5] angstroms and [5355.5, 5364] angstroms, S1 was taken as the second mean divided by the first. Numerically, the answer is 1.09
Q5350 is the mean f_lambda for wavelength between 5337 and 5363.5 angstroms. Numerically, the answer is 25.8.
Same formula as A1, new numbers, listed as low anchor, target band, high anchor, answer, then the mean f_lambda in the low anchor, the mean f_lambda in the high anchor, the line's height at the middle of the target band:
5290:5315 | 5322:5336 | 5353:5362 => 0.113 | 25.5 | 26.5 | 26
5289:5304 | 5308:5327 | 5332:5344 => -0.037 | 24.8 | 24.4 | 24.6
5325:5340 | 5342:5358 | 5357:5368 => -0.042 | 23.7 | 25.7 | 24.9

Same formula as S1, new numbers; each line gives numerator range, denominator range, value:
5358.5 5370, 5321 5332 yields 1.06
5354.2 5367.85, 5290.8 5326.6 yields 1.03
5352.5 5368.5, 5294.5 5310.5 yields 1.03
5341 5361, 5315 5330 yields 1.06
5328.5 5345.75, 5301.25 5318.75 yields 0.93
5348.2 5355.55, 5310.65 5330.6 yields 1.06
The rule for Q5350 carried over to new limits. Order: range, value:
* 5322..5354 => 24.5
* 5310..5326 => 25.3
